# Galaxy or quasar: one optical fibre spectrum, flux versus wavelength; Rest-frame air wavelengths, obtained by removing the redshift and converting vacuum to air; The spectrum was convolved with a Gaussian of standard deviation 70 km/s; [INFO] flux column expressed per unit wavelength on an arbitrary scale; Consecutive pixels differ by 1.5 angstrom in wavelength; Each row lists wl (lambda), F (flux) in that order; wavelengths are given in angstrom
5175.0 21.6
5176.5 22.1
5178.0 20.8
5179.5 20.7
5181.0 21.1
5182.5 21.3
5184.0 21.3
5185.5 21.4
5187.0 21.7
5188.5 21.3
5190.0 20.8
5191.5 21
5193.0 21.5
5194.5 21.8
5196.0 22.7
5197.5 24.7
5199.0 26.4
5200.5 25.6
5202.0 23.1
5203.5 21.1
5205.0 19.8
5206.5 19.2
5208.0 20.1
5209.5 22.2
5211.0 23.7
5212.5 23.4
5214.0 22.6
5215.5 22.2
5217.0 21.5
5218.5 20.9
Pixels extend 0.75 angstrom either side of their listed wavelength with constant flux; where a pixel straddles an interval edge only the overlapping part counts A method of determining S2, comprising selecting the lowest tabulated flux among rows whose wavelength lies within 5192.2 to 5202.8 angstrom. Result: 21.5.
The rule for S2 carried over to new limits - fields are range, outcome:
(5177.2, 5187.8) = 20.7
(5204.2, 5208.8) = 19.2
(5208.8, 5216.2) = 22.2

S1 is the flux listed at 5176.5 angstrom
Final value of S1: 22.1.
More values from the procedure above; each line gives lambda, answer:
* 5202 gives 23.1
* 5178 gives 20.8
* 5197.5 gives 24.7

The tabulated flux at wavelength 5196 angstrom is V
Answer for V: 22.7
